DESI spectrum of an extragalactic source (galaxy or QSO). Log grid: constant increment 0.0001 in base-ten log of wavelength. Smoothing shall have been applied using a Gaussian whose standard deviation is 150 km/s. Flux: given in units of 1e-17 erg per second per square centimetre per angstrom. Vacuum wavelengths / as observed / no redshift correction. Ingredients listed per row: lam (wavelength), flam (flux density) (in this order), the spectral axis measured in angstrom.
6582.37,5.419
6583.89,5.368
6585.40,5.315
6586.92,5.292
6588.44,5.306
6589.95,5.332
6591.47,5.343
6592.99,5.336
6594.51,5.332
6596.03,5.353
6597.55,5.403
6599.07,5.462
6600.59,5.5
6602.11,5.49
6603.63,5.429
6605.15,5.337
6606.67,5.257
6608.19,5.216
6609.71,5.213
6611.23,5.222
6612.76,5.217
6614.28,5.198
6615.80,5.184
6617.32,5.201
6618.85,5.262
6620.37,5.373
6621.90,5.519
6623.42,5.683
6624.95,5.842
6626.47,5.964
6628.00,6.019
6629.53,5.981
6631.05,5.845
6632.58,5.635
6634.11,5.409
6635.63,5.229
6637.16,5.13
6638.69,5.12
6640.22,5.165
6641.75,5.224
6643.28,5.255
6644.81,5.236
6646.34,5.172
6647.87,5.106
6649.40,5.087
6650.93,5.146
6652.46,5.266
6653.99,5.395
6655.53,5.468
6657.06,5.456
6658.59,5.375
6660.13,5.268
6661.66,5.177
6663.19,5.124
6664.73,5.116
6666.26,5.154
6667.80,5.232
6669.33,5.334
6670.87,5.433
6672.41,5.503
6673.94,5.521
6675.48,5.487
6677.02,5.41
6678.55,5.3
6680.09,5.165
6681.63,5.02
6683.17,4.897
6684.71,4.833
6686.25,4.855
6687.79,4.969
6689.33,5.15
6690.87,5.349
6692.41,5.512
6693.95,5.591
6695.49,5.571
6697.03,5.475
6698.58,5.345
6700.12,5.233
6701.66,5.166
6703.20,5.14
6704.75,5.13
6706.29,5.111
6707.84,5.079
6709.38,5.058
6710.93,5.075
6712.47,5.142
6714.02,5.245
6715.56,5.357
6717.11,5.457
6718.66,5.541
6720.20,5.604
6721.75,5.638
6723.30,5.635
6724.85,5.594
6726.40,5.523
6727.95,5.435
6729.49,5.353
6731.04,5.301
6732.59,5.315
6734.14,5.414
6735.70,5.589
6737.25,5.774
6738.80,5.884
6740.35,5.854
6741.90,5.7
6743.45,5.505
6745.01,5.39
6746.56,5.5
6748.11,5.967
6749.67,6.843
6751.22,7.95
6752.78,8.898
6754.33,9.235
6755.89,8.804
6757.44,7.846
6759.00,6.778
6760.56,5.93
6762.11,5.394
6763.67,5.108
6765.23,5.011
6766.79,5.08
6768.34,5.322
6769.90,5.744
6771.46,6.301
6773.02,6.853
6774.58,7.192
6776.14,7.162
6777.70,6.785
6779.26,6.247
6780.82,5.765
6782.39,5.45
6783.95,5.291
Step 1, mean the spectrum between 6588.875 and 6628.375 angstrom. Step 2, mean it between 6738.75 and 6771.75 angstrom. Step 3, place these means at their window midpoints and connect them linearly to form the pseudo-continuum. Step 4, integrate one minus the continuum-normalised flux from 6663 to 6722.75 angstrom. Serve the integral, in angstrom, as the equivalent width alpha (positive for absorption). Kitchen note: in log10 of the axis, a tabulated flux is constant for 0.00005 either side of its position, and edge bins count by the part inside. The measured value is 7.0 angstrom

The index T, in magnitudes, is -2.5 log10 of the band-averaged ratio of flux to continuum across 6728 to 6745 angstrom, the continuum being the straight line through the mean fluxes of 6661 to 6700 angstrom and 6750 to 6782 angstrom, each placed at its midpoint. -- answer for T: 0.11 mag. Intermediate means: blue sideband 5.26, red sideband 6.66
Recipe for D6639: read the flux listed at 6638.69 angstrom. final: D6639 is 5.12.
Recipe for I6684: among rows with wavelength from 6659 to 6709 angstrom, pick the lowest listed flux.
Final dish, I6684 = 4.833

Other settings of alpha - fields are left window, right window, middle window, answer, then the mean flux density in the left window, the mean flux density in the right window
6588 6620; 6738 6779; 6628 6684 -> 3.80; 5.32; 6.46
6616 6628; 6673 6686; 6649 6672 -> 0.17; 5.56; 5.19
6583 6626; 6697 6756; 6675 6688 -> 1.20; 5.36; 5.77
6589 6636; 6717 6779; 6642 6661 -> 1.28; 5.45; 6.14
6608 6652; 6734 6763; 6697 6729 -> 4.52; 5.38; 6.56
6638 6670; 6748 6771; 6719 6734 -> 1.77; 5.23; 6.67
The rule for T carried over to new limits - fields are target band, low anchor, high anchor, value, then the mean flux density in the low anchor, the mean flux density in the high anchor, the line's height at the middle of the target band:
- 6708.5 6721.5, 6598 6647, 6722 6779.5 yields 0.12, 5.41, 6.19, 5.97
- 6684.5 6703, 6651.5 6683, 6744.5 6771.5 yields 0.08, 5.3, 6.52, 5.66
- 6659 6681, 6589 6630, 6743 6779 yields 0.11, 5.43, 6.55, 5.88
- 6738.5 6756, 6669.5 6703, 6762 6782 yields -0.16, 5.27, 6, 5.79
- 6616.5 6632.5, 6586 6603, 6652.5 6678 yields -0.06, 5.37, 5.34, 5.36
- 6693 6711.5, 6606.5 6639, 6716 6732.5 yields 0.05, 5.45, 5.5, 5.49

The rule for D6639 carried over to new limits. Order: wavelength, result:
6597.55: 5.403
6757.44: 7.846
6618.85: 5.262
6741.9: 5.7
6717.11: 5.457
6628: 6.019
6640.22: 5.165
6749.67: 6.843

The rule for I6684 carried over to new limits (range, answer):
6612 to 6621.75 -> 5.184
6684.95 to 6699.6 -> 4.855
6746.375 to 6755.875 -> 5.5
